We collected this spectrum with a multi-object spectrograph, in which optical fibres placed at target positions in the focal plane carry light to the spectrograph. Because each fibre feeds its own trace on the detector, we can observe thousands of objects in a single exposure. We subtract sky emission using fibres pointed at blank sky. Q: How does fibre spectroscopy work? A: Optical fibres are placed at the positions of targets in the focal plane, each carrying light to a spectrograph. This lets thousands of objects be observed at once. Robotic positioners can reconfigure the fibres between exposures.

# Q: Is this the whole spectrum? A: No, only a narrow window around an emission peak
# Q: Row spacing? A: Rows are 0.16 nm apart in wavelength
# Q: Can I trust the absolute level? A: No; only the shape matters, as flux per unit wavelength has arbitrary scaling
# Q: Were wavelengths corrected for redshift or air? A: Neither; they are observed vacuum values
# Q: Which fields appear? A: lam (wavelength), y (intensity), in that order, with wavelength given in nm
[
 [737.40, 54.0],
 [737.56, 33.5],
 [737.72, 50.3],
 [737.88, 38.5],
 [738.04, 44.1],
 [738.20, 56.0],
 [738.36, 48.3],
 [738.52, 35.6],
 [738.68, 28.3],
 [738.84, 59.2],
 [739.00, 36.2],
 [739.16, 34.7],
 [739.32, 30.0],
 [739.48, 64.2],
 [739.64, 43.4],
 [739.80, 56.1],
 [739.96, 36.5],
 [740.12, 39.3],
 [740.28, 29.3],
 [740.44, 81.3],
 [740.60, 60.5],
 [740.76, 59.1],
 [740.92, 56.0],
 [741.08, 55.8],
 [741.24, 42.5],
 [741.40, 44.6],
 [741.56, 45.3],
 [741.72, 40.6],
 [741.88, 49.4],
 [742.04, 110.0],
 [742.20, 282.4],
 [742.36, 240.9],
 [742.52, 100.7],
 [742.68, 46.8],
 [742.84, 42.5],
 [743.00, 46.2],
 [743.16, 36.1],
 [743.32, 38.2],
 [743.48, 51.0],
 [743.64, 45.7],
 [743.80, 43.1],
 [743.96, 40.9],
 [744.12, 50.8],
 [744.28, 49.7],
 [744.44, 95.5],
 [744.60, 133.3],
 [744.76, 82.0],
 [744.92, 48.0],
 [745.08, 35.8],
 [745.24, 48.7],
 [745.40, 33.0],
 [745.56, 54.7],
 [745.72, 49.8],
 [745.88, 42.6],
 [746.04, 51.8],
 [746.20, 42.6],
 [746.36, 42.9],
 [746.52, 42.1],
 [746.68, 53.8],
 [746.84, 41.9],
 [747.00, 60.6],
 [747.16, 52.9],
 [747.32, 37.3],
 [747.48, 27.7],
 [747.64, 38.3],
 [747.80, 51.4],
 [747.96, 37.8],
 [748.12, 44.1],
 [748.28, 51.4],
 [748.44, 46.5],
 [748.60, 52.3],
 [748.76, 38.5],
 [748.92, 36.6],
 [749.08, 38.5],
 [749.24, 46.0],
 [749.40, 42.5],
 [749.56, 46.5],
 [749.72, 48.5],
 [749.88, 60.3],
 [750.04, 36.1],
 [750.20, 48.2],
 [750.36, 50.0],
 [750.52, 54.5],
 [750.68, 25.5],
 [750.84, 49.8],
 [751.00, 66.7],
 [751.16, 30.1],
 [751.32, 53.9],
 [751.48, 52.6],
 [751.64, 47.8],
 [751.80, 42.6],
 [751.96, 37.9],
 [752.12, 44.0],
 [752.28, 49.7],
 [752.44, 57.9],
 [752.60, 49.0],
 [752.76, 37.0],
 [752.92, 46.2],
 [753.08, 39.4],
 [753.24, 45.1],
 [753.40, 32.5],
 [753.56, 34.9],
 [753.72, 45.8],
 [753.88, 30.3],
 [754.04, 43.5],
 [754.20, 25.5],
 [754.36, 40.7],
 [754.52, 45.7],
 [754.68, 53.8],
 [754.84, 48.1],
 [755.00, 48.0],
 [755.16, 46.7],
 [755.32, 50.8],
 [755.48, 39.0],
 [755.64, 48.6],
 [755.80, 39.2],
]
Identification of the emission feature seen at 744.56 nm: [N II] 6583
